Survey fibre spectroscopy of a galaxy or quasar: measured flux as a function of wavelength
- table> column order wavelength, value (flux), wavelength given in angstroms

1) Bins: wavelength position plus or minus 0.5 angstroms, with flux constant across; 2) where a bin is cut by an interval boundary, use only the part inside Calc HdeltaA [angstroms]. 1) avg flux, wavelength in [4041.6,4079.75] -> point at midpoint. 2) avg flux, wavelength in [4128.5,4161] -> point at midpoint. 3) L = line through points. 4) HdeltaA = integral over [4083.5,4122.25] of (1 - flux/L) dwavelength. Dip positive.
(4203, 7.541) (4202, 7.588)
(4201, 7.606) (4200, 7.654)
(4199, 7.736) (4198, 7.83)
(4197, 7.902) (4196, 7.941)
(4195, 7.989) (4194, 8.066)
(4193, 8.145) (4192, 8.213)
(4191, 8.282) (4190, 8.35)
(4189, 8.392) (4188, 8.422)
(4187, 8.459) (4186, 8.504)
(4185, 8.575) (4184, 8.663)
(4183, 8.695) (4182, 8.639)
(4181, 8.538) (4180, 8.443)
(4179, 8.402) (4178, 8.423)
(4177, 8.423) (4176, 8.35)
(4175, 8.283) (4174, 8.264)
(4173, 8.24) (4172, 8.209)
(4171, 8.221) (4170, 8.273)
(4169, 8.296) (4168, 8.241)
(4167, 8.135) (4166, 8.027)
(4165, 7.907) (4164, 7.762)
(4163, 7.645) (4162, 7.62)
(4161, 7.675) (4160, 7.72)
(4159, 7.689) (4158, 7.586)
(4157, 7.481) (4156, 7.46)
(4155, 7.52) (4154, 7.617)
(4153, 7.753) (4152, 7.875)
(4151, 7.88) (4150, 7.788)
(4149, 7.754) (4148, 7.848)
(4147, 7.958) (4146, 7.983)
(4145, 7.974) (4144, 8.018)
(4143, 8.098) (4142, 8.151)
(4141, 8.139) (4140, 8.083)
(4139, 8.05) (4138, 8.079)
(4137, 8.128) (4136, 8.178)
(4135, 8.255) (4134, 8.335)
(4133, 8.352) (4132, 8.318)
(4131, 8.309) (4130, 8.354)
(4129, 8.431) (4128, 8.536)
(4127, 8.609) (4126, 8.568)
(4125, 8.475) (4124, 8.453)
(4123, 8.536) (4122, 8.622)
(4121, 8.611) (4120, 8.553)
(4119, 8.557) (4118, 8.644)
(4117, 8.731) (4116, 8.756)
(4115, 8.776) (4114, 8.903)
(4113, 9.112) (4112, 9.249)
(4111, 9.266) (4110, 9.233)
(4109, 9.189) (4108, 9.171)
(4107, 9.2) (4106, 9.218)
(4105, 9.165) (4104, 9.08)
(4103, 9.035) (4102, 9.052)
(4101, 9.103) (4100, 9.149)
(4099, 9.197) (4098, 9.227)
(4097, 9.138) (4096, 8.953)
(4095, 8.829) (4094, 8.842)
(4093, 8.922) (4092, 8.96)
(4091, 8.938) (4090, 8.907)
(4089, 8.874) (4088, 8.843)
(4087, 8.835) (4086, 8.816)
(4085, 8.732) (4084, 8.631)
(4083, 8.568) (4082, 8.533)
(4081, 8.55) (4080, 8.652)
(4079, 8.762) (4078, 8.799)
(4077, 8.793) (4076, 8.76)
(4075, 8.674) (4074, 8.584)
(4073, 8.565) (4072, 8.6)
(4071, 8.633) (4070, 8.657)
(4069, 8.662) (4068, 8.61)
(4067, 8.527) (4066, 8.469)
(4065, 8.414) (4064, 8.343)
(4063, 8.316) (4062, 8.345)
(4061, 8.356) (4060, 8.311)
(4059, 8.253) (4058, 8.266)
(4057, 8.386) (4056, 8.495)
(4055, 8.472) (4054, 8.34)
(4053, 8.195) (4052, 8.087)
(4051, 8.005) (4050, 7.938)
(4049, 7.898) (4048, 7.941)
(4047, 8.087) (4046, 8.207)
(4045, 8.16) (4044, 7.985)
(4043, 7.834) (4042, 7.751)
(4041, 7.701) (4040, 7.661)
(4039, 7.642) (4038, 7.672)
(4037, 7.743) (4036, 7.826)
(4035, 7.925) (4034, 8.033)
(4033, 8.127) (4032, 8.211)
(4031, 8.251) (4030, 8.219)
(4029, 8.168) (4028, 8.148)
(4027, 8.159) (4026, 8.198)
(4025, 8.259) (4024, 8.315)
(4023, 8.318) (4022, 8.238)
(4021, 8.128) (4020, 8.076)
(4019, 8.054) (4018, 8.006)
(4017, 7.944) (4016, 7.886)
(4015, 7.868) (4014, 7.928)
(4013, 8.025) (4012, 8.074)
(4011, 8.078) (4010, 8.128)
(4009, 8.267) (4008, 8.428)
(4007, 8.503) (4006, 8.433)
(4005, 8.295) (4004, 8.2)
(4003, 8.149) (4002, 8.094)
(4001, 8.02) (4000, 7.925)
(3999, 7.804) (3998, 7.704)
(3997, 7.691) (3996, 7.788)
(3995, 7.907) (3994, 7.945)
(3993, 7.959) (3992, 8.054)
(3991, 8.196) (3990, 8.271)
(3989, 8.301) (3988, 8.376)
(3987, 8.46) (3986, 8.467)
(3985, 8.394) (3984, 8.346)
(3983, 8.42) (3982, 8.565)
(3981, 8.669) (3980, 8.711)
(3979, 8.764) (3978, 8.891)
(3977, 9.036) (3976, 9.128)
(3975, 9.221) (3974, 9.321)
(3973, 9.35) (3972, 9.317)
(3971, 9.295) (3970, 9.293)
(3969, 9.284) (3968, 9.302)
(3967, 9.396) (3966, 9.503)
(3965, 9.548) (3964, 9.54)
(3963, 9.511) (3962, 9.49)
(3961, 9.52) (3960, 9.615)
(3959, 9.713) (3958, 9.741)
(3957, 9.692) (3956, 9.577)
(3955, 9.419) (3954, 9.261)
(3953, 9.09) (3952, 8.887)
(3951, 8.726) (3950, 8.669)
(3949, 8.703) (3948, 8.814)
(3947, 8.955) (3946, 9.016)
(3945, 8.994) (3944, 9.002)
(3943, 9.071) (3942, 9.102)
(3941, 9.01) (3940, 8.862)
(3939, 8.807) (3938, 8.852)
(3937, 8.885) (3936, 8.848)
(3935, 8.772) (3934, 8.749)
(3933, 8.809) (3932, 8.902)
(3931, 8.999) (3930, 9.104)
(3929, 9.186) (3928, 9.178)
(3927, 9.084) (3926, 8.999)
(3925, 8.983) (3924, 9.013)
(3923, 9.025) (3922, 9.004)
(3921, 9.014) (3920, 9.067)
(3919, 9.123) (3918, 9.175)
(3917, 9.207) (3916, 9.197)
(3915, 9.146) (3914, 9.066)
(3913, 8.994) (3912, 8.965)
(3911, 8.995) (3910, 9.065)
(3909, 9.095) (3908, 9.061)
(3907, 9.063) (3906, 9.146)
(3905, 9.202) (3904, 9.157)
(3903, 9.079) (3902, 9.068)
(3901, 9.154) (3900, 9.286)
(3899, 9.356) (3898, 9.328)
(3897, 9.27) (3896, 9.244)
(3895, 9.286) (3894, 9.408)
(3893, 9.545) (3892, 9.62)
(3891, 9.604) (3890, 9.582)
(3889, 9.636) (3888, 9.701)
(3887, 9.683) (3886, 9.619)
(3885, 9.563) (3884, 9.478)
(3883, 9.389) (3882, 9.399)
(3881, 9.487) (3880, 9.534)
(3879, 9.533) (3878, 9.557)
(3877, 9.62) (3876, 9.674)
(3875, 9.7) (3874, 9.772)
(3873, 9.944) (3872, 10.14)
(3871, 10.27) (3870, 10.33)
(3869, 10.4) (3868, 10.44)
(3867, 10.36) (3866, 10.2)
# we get -3.7 angstroms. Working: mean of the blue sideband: 8.36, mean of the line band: 8.95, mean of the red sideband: 7.97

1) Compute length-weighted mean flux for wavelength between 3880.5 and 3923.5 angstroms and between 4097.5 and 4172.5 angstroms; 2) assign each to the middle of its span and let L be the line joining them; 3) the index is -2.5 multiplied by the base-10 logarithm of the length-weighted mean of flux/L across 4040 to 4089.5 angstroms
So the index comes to 0.03 mag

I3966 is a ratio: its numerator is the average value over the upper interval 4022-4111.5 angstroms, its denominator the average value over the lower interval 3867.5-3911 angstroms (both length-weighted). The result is 0.89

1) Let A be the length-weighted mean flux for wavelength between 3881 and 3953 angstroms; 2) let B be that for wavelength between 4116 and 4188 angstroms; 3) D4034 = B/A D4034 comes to 0.90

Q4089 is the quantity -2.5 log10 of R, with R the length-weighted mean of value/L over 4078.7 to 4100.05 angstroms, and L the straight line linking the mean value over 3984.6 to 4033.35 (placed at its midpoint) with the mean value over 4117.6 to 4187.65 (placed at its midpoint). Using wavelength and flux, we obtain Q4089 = -0.09 mag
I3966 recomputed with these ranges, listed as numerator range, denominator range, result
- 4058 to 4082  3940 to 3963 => 0.93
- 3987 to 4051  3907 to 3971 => 0.88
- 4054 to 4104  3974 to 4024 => 1.05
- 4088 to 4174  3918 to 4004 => 0.95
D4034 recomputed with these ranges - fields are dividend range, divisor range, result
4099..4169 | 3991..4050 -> 1.04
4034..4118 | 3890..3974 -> 0.94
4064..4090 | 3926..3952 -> 0.97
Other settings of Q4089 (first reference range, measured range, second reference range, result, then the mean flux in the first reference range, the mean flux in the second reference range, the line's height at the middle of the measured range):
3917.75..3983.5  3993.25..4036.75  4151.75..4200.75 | 0.09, 9.1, 8.09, 8.81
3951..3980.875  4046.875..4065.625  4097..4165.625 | 0.07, 9.31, 8.38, 8.8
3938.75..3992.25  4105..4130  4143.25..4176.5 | -0.08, 9.02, 7.91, 8.15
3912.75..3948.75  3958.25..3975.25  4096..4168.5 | -0.06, 9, 8.38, 8.89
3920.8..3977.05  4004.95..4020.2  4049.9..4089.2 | 0.09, 9.15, 8.52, 8.81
